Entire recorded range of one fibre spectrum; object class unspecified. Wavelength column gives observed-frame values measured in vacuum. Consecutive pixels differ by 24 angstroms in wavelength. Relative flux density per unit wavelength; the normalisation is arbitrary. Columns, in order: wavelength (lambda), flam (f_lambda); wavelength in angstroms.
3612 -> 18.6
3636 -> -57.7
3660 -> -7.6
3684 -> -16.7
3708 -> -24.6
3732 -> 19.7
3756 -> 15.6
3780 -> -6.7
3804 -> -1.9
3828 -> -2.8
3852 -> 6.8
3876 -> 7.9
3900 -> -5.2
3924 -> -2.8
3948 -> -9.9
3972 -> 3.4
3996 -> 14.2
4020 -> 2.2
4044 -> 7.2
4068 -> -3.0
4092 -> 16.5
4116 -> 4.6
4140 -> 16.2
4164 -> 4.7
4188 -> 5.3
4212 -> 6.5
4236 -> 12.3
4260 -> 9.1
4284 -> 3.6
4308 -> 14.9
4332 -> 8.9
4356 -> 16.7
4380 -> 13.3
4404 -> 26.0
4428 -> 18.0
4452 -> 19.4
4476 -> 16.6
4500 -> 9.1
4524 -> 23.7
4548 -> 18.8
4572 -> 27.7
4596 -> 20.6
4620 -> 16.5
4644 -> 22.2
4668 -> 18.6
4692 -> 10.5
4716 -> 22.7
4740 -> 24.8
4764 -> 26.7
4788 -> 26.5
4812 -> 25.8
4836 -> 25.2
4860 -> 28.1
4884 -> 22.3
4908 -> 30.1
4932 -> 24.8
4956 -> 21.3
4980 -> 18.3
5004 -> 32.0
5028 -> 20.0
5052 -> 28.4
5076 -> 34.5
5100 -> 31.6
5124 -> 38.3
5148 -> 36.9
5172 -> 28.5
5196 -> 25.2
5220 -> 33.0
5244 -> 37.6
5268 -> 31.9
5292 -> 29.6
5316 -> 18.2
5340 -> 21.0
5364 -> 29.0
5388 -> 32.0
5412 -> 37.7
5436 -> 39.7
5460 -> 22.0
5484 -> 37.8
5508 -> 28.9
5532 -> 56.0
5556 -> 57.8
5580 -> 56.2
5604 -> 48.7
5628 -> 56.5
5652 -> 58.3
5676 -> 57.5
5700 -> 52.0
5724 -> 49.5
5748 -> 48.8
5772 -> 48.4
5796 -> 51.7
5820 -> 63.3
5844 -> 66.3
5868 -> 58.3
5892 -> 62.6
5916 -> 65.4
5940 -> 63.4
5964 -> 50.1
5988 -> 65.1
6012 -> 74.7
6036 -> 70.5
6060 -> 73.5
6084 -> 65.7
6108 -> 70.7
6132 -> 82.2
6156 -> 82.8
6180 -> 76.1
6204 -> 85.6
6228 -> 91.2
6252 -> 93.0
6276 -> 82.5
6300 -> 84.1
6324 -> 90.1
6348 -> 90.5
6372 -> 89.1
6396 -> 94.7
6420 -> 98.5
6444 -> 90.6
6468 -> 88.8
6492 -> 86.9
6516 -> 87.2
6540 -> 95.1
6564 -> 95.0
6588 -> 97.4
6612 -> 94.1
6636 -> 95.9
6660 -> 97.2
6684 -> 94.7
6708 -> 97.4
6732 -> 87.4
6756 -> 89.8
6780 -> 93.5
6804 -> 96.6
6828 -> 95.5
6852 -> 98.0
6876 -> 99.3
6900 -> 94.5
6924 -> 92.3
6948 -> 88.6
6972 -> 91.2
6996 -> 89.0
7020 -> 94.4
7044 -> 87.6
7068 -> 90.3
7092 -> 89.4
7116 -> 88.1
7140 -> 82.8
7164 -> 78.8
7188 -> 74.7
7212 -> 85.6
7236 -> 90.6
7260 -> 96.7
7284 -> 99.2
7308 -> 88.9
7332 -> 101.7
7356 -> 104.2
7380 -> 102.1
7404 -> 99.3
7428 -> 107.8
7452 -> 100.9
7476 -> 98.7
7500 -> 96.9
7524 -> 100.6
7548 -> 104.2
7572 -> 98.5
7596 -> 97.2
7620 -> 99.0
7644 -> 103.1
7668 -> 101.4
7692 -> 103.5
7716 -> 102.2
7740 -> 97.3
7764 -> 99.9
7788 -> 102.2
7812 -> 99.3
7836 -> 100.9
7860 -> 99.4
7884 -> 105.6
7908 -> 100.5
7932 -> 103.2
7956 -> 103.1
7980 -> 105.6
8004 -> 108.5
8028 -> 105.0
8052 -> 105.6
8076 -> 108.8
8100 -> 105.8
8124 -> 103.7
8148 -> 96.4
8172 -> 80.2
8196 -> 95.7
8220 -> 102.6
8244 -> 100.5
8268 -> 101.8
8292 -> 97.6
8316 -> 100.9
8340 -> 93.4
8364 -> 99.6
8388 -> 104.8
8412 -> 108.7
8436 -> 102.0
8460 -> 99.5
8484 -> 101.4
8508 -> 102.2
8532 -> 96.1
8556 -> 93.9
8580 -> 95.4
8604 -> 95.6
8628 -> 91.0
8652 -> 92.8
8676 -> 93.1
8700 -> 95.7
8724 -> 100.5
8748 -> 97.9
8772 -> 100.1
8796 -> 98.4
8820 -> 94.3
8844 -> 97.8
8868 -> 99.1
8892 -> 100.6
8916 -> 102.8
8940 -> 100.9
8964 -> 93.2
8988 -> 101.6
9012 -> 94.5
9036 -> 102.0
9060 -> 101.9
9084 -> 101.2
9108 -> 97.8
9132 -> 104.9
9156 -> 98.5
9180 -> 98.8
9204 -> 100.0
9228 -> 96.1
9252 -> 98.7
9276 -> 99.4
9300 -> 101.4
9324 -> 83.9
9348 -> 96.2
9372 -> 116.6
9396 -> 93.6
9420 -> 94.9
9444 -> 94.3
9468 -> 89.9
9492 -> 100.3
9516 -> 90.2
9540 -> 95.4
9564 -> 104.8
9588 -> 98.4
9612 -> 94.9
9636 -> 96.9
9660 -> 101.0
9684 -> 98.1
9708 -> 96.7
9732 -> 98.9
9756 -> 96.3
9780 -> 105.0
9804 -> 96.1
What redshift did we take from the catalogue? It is 0.386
